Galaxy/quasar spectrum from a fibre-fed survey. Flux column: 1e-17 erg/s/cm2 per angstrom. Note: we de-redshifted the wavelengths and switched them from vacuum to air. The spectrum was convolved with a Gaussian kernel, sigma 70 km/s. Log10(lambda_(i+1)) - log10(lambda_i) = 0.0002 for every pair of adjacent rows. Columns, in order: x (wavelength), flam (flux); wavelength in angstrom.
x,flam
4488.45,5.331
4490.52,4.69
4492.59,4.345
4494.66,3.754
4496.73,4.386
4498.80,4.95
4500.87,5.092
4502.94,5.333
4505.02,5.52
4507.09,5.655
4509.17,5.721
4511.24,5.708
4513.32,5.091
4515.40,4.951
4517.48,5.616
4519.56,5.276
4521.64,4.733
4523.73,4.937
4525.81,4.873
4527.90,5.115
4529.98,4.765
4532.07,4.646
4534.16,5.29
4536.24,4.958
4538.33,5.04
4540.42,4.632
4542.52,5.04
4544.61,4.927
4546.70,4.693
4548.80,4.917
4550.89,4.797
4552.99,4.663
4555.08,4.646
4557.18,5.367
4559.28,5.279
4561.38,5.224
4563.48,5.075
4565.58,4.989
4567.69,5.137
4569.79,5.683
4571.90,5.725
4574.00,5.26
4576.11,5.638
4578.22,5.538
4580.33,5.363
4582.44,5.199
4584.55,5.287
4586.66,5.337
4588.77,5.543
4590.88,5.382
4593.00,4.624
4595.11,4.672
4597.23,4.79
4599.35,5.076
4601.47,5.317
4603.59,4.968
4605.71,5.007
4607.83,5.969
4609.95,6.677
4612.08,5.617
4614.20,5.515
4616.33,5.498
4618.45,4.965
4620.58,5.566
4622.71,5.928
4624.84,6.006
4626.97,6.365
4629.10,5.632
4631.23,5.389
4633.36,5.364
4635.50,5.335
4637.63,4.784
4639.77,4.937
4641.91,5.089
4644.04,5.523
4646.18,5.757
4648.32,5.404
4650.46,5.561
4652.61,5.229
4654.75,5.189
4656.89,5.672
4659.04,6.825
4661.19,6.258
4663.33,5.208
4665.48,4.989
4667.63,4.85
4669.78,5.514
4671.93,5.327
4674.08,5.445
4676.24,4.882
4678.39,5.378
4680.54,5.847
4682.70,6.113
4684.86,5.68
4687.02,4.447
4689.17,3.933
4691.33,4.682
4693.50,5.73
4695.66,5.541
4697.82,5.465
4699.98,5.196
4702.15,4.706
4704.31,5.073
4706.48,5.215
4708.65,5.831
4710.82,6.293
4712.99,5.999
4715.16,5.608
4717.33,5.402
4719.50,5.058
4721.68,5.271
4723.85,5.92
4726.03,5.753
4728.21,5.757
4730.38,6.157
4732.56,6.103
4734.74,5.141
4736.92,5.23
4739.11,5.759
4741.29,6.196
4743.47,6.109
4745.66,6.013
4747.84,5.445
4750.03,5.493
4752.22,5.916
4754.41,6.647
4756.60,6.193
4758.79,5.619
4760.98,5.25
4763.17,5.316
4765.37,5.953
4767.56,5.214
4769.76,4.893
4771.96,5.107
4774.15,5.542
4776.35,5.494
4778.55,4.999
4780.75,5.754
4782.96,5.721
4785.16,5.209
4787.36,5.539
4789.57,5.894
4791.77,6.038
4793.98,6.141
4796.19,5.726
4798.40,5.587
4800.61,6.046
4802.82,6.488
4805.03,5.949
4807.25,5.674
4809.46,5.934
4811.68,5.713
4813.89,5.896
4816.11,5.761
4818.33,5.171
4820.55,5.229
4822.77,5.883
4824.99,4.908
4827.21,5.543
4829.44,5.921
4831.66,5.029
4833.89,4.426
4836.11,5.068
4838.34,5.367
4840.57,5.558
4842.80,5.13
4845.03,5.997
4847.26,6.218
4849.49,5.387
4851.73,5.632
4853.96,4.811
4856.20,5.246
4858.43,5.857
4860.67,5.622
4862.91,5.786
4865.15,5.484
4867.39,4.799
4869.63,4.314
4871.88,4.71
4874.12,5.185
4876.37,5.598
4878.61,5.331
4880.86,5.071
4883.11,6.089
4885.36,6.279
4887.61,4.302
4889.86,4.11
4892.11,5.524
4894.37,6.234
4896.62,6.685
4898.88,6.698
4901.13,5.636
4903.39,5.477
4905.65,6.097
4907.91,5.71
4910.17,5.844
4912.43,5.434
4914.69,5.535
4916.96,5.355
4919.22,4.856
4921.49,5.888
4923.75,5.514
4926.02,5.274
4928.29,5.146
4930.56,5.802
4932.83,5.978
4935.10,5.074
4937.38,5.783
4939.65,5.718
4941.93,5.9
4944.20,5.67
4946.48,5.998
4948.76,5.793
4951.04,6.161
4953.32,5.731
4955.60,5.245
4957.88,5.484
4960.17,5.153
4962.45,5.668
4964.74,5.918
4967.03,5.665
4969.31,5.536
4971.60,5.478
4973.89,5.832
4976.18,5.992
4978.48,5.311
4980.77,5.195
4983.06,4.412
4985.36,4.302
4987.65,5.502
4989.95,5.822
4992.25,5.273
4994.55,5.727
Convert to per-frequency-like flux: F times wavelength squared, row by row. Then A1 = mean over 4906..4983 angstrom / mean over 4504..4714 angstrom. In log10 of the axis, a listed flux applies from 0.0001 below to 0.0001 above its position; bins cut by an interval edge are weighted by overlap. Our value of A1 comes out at 1.2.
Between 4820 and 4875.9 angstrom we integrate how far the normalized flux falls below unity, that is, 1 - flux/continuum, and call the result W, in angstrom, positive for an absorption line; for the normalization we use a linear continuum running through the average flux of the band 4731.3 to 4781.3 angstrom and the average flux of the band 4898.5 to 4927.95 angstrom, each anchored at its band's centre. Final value 2.8 angstrom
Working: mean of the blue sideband 5.63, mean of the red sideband 5.6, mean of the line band 5.33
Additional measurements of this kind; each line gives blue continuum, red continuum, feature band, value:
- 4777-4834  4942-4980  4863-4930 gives 2.29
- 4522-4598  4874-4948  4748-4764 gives -1.16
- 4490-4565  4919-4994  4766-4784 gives -0.18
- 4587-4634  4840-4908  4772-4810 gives -1.70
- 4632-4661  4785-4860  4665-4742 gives 1.01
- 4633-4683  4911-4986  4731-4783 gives -1.66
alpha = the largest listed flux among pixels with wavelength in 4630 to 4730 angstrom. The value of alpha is 6.825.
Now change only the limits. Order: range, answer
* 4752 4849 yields 6.647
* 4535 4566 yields 5.367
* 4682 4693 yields 6.113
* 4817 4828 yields 5.883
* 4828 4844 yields 5.921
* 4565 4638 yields 6.677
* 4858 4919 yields 6.698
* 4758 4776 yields 5.953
